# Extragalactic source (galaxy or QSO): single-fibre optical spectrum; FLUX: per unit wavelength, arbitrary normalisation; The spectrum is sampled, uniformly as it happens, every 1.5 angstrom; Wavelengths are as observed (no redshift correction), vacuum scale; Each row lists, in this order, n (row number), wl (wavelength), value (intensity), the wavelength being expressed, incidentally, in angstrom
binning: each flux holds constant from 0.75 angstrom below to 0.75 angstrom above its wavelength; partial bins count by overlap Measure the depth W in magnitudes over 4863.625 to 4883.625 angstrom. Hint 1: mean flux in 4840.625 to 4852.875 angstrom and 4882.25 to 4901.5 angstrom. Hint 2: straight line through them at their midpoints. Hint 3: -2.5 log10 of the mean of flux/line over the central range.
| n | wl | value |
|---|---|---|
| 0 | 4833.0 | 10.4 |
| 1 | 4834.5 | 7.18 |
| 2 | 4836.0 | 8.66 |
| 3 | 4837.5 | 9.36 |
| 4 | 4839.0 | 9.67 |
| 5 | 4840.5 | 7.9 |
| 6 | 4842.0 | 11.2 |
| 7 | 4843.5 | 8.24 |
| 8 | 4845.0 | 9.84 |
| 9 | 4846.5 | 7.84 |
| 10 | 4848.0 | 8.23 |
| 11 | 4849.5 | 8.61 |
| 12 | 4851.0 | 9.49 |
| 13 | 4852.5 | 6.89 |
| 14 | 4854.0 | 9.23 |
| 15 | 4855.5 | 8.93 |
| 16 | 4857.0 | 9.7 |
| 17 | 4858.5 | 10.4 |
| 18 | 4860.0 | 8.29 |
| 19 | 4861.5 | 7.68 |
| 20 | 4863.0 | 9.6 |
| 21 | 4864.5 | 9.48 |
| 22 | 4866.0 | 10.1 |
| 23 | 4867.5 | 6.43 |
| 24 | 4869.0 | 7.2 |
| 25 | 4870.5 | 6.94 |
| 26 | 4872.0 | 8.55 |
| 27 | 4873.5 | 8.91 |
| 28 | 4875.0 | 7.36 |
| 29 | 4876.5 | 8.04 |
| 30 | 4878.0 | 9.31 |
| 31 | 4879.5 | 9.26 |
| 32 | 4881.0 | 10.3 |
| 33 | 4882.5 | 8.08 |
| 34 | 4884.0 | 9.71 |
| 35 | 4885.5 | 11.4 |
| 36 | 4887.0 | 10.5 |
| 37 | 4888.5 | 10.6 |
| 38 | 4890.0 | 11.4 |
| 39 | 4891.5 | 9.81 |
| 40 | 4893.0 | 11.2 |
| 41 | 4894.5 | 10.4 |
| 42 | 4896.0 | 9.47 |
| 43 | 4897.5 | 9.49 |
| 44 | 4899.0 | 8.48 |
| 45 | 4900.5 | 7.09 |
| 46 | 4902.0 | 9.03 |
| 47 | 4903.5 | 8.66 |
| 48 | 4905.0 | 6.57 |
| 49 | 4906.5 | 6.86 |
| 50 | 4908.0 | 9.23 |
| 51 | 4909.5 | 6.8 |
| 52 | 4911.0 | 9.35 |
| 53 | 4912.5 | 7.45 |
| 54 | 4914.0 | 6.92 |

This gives 0.11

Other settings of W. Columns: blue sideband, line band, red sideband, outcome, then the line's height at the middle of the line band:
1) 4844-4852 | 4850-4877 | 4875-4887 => 0.06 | 9.03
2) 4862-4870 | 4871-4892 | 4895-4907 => -0.13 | 8.39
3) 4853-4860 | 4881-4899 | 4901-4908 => -0.21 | 8.34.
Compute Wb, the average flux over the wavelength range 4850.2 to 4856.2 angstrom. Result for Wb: 8.63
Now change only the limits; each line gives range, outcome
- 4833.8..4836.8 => 7.96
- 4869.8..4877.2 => 7.97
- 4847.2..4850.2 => 8.41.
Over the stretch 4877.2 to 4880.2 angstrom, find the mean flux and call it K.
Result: 9.26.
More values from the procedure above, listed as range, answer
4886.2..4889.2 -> 10.6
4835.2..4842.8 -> 9.34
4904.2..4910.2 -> 7.38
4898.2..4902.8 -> 8.22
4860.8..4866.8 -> 9.2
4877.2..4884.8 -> 9.34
